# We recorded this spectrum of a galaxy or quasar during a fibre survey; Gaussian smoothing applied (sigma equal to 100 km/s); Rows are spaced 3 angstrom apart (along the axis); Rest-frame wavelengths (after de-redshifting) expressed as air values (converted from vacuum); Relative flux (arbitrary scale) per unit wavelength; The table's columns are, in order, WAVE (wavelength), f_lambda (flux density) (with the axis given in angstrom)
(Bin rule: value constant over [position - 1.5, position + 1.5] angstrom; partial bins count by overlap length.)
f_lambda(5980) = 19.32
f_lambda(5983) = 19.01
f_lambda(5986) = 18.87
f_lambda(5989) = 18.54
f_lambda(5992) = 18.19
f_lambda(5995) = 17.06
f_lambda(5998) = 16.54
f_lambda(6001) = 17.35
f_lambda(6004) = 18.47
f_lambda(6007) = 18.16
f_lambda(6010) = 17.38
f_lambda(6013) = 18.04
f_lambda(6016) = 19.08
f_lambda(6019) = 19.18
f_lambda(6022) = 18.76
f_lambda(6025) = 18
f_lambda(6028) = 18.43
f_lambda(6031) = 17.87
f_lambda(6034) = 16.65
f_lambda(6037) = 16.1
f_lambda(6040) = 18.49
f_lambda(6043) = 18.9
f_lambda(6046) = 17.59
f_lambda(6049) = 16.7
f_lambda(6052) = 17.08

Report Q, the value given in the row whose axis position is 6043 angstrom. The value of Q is 18.9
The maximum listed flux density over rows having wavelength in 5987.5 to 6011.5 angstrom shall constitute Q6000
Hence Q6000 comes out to 18.54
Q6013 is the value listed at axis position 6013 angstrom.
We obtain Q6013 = 18.04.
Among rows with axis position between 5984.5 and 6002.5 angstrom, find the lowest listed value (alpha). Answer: 16.54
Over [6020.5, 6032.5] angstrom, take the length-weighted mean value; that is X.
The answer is 18.3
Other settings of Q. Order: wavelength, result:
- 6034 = 16.65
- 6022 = 18.76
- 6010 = 17.38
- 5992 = 18.19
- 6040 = 18.49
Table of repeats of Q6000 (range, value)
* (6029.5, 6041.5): 18.49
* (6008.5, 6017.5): 19.08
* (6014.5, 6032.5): 19.18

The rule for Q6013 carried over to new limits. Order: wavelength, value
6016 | 19.08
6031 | 17.87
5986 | 18.87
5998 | 16.54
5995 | 17.06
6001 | 17.35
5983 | 19.01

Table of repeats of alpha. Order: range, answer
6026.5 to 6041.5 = 16.1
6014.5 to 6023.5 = 18.76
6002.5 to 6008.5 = 18.16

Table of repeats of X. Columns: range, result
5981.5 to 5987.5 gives 18.9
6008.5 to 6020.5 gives 18.4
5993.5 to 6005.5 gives 17.4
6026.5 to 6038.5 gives 17.3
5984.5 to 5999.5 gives 17.8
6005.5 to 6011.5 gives 17.8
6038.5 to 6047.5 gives 18.3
